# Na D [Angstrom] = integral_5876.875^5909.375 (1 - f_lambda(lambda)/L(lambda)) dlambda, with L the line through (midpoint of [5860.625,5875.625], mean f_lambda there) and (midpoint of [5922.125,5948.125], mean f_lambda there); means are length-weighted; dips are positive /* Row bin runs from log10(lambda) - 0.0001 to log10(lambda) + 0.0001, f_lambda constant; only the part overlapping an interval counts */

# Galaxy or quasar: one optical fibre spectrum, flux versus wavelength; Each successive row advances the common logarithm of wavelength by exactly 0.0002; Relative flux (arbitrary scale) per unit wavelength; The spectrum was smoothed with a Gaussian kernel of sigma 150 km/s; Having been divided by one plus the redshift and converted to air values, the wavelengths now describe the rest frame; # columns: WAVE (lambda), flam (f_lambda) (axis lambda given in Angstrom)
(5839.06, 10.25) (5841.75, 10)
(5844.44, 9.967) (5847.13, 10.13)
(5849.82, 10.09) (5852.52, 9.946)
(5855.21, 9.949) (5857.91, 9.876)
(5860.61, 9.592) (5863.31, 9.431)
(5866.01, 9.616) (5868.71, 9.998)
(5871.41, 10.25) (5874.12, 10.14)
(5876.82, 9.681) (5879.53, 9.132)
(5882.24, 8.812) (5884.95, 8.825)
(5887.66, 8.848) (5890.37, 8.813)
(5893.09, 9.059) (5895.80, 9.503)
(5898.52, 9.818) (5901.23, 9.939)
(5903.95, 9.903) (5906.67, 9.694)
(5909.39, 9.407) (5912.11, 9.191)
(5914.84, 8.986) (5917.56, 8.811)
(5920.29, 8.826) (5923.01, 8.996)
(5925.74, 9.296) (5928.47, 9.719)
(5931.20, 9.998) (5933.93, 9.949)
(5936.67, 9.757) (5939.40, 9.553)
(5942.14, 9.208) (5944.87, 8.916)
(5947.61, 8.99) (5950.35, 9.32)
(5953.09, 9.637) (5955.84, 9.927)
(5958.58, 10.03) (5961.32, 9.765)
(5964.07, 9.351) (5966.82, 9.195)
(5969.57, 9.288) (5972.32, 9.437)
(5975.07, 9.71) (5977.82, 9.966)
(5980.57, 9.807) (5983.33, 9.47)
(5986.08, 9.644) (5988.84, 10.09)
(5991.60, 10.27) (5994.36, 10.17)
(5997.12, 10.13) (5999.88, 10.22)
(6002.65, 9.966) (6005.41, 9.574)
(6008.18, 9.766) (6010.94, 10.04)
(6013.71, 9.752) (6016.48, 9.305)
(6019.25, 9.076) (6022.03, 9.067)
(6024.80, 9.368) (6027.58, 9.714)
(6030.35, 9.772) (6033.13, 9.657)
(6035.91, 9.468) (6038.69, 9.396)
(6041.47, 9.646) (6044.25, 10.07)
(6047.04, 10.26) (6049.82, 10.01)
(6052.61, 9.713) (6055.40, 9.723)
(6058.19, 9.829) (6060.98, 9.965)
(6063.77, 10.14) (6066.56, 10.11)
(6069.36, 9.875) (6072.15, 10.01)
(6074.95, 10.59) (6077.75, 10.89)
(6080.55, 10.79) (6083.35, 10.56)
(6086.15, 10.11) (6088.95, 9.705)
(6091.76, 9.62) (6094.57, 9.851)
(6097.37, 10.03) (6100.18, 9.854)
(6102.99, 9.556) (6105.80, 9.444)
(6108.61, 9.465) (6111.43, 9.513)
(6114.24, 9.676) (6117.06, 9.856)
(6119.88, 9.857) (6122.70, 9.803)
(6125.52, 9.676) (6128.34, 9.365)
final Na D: 1.3 Angstrom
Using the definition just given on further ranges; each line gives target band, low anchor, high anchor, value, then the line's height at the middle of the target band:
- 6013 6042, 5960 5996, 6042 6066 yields 1.2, 9.87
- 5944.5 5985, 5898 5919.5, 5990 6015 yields 1.0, 9.77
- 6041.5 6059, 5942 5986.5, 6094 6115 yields -0.6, 9.61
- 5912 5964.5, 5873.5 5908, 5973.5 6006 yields 1.2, 9.64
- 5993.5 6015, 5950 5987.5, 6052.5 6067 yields -0.5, 9.74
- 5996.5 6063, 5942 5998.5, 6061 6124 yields 0.5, 9.8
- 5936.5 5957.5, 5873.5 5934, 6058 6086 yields 0.4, 9.59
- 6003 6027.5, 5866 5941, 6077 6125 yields 0.4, 9.7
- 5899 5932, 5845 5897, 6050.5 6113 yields 0.9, 9.65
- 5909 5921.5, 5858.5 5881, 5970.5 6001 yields 1.0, 9.79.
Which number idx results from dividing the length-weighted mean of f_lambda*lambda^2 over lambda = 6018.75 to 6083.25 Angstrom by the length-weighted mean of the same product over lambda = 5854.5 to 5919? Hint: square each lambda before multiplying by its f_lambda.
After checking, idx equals 1.11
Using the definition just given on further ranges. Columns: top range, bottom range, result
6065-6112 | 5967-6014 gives 1.05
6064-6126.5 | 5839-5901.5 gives 1.11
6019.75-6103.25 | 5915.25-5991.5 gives 1.08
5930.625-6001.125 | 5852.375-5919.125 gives 1.05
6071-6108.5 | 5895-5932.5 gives 1.13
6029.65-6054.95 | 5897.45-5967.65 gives 1.07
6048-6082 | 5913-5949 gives 1.14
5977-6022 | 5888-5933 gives 1.08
